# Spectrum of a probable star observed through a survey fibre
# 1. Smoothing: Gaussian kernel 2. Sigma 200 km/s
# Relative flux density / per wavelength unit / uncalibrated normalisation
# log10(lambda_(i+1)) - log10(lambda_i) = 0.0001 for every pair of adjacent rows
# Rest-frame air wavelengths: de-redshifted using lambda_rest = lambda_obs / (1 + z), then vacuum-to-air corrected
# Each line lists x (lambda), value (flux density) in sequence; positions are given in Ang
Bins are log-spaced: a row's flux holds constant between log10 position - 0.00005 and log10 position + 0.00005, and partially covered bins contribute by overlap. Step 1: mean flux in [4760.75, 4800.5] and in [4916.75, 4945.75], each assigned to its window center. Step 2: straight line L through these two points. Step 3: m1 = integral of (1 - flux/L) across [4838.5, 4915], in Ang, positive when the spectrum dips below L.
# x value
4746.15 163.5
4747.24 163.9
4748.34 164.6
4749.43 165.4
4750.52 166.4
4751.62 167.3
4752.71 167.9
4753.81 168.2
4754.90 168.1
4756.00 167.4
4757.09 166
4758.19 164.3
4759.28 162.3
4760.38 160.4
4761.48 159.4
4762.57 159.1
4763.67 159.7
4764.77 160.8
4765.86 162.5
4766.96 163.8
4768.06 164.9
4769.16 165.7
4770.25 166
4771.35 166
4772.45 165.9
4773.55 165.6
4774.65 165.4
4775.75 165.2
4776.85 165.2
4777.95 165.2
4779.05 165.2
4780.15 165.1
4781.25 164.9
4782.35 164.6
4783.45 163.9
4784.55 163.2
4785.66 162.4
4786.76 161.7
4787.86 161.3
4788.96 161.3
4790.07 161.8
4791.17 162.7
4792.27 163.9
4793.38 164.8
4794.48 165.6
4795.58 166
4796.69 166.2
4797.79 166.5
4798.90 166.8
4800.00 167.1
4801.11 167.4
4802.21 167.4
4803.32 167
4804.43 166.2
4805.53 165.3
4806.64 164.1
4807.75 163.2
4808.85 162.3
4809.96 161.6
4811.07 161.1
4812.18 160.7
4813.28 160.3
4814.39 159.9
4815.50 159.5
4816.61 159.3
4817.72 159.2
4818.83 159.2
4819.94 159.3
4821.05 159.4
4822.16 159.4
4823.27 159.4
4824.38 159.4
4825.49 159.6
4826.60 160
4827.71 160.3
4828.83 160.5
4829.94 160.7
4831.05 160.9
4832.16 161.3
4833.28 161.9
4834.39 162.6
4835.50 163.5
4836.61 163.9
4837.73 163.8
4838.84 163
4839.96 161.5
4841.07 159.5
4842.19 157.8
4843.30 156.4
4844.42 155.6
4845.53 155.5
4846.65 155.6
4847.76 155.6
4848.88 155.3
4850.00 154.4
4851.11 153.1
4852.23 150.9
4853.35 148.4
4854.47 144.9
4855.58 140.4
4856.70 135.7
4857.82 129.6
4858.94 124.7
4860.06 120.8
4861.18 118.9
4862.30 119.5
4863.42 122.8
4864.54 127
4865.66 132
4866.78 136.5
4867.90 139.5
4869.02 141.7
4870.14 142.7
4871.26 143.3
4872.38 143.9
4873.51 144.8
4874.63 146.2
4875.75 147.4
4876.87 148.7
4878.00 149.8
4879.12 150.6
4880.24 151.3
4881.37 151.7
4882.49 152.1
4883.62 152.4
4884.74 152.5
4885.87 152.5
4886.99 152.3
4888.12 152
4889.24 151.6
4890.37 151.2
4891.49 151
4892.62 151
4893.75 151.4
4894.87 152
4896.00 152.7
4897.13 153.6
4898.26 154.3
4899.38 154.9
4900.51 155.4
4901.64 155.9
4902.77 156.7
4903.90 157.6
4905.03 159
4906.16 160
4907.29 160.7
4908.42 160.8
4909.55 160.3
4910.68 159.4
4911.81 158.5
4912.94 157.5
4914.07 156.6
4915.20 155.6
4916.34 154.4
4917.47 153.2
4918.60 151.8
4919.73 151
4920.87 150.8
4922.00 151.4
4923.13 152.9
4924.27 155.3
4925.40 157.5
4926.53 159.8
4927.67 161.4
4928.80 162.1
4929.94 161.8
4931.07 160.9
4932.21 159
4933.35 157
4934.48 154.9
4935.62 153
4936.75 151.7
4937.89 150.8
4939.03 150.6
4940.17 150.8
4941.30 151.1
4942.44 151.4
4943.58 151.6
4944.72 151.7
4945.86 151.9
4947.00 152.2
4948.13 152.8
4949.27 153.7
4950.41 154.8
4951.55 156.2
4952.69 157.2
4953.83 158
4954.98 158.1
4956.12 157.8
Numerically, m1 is 4.3 Ang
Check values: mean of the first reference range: 164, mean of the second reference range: 155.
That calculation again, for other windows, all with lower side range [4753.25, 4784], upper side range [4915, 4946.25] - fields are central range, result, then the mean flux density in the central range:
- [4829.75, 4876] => 3.5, 147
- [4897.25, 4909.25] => -0.1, 157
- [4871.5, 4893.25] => 1.0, 150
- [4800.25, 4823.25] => -0.1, 162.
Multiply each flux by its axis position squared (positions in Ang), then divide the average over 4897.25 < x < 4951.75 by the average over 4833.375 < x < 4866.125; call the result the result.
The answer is 1.1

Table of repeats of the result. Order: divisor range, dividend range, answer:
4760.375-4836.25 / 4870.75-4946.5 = 0.99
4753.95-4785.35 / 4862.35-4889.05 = 0.92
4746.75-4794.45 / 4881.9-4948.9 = 1.00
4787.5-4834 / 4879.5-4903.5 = 0.97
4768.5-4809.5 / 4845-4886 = 0.90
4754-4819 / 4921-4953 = 1.01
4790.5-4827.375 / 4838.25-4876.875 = 0.90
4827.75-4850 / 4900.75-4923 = 1.01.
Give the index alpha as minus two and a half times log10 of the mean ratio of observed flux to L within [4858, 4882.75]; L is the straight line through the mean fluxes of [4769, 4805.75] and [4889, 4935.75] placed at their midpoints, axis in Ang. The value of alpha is 0.148 mag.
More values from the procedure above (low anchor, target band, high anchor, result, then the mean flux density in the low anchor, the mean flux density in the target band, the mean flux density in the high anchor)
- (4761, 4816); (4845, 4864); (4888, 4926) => 0.14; 164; 140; 155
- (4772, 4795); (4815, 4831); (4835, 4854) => 0.00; 164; 160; 157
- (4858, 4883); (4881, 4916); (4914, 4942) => -0.06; 139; 155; 155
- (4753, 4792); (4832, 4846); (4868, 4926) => -0.02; 164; 160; 153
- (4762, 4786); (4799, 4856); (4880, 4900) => -0.01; 164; 160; 152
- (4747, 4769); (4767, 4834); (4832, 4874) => -0.05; 164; 163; 146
